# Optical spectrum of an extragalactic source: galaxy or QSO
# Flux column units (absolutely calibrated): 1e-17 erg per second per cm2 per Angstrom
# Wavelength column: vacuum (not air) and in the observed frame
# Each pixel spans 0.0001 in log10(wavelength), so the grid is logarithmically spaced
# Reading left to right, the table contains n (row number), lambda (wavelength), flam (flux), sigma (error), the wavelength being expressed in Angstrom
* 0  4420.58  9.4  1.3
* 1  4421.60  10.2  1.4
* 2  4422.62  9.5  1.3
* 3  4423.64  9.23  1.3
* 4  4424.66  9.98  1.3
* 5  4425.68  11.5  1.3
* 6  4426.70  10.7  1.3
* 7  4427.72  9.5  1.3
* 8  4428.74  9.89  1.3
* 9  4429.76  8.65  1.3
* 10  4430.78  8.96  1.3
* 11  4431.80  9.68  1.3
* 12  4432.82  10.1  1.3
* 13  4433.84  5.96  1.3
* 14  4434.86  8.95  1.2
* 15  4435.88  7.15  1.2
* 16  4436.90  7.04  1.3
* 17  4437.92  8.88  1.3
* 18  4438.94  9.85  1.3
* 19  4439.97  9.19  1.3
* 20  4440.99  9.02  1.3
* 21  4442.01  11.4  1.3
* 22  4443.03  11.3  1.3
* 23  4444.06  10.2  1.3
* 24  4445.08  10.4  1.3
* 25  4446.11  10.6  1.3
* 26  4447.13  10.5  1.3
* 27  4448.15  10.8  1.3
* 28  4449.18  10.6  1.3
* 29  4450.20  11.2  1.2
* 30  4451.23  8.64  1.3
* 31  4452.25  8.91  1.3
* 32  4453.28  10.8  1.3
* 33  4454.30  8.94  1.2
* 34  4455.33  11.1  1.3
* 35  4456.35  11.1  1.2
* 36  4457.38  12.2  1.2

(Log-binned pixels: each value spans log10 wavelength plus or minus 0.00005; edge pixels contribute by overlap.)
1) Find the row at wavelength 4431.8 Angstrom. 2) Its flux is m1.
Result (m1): 9.68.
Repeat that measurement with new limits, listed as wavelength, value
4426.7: 10.7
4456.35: 11.1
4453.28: 10.8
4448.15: 10.8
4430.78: 8.96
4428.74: 9.89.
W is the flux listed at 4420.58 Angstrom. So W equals 9.4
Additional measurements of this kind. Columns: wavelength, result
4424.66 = 9.98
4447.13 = 10.5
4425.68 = 11.5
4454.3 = 8.94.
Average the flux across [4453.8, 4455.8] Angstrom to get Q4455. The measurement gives 9.98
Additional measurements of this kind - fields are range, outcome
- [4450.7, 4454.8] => 9.33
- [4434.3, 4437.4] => 7.7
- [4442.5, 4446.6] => 10.6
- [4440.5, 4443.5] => 10.6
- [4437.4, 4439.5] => 9.33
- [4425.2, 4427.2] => 11.1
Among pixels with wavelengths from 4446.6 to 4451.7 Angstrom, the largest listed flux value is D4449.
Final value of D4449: 11.2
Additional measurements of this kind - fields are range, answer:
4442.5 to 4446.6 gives 11.3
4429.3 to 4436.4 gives 10.1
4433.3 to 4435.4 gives 8.95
